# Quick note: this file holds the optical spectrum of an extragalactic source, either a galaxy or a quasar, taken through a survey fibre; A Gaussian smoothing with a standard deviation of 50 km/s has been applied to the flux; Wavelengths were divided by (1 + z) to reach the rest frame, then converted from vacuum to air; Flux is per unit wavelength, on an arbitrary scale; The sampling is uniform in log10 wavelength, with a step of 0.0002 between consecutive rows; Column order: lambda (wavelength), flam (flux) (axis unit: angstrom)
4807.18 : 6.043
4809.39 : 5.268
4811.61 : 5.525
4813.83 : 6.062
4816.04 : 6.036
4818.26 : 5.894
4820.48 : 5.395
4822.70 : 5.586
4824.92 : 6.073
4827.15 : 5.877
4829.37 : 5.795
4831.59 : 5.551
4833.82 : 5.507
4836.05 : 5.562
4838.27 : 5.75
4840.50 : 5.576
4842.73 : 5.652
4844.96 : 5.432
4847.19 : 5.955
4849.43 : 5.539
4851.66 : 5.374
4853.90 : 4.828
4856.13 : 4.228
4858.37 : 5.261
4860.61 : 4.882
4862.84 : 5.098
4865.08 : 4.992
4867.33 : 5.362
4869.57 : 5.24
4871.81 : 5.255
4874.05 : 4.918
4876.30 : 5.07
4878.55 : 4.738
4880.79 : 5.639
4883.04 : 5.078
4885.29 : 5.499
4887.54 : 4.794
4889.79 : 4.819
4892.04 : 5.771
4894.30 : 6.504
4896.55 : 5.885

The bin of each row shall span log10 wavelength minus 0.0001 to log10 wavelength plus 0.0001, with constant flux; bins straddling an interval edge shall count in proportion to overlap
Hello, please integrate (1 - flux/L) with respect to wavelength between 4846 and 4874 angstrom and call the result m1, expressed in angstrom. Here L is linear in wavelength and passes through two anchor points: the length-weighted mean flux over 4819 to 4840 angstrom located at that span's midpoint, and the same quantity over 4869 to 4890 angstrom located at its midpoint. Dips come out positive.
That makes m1 0.9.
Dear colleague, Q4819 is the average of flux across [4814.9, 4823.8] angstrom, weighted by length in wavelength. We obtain 5.73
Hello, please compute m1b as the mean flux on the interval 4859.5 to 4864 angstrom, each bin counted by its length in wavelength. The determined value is 5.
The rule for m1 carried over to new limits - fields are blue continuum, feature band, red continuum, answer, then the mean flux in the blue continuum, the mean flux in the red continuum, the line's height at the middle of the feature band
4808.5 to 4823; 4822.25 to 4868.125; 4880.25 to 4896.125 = 1.5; 5.69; 5.46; 5.6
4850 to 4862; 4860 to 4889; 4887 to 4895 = 0.5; 4.95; 5.46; 5.22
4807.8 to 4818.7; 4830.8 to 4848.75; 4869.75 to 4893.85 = -0.3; 5.76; 5.2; 5.54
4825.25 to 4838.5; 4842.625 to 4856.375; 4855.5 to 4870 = 0.0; 5.69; 5.02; 5.31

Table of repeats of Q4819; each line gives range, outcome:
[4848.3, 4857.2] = 5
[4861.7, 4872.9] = 5.19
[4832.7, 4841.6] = 5.6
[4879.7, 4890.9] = 5.16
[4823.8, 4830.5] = 5.91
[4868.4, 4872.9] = 5.25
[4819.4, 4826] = 5.69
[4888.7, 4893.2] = 5.3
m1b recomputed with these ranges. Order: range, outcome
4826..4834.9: 5.68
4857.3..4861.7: 5.07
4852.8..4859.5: 4.77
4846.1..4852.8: 5.61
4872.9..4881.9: 5.09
